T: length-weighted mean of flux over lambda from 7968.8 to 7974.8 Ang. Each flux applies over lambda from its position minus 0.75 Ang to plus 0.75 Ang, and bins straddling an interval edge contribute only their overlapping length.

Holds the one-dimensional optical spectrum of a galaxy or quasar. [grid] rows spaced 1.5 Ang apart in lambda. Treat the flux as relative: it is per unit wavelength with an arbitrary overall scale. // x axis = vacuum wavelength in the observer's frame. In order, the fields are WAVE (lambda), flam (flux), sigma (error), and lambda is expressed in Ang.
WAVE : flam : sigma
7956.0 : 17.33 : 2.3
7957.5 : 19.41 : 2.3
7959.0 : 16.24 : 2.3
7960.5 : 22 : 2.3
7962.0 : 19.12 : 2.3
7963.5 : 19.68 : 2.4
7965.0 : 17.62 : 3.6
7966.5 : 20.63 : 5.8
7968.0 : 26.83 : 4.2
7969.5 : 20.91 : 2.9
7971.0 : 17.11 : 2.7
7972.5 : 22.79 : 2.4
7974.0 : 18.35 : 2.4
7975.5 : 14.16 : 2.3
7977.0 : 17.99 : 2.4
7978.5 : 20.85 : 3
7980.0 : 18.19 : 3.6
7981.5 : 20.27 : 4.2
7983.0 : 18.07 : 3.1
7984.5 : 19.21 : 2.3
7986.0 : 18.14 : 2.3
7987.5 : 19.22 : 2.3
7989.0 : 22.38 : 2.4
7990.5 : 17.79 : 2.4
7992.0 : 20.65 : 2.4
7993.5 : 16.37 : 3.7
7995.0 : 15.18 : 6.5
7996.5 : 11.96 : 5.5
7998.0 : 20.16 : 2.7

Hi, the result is 19.7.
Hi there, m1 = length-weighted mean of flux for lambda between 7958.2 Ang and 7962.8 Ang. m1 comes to 19.1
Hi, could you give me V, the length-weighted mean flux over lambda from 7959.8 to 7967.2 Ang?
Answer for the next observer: 19.8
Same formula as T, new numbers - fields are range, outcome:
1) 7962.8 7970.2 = 21.1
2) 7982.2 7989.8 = 19.4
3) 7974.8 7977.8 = 16.2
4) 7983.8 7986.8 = 18.7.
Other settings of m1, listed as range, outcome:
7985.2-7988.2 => 18.7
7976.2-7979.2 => 19.3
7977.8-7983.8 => 19.3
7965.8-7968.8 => 23.7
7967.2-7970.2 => 23.9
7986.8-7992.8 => 20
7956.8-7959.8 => 17.9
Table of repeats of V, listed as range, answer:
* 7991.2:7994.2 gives 18.5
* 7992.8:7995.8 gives 15.7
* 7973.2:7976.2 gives 16.4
